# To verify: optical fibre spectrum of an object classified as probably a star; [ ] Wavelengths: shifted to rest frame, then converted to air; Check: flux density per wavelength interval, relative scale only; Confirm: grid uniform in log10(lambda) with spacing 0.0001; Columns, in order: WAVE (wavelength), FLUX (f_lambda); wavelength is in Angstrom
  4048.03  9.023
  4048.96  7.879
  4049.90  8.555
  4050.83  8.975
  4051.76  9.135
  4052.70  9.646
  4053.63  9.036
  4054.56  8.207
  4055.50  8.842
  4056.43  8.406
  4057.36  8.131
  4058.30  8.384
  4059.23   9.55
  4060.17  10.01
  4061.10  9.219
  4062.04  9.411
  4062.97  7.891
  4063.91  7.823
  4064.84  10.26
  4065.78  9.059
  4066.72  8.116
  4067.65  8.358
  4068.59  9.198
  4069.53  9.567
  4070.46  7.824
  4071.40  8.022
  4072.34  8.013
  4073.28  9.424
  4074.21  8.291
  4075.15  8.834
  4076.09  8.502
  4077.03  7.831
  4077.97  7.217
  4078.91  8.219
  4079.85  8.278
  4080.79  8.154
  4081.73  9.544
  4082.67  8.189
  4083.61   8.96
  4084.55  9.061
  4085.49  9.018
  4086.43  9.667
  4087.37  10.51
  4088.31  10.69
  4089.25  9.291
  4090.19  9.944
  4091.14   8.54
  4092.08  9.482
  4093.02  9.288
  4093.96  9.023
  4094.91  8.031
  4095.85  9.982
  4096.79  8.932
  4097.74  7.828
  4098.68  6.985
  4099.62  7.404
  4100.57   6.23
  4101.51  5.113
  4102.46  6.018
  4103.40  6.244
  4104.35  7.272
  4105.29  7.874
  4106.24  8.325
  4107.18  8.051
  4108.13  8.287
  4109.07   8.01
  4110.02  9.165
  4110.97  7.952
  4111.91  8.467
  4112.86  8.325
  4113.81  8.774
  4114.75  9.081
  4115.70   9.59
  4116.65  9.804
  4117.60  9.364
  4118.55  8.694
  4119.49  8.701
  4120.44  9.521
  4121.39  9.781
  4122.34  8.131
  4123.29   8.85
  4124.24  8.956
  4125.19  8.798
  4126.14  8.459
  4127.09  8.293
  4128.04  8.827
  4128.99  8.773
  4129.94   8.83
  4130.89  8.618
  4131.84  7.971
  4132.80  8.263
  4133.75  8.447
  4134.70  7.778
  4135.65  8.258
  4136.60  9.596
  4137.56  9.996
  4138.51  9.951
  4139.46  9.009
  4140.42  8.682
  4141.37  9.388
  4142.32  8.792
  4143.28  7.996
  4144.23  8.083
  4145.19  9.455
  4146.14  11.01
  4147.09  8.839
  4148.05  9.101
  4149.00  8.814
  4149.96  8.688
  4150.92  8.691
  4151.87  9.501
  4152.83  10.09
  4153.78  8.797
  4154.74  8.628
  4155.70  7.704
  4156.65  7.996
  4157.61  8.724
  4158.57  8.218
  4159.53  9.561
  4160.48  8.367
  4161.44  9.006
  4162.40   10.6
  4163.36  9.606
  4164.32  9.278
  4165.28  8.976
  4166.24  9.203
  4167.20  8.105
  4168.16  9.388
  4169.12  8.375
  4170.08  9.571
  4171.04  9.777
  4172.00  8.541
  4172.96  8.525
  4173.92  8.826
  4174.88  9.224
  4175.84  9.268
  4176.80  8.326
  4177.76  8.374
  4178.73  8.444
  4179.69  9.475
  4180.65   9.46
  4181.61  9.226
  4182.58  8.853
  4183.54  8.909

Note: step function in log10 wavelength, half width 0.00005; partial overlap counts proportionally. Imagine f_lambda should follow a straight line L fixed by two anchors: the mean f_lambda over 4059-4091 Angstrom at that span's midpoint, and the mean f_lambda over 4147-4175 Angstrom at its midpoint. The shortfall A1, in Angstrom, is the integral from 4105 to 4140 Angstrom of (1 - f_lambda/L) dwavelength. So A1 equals 0.7 Angstrom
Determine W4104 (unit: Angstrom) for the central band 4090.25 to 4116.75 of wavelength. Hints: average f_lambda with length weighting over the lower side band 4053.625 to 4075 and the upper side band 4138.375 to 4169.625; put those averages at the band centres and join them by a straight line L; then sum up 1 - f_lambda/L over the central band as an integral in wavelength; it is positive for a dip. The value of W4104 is 2.07 Angstrom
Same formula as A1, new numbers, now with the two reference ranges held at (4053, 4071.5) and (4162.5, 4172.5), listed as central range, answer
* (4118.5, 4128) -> 0.2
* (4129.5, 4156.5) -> 0.5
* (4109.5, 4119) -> 0.0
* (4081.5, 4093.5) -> -0.7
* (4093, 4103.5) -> 1.6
